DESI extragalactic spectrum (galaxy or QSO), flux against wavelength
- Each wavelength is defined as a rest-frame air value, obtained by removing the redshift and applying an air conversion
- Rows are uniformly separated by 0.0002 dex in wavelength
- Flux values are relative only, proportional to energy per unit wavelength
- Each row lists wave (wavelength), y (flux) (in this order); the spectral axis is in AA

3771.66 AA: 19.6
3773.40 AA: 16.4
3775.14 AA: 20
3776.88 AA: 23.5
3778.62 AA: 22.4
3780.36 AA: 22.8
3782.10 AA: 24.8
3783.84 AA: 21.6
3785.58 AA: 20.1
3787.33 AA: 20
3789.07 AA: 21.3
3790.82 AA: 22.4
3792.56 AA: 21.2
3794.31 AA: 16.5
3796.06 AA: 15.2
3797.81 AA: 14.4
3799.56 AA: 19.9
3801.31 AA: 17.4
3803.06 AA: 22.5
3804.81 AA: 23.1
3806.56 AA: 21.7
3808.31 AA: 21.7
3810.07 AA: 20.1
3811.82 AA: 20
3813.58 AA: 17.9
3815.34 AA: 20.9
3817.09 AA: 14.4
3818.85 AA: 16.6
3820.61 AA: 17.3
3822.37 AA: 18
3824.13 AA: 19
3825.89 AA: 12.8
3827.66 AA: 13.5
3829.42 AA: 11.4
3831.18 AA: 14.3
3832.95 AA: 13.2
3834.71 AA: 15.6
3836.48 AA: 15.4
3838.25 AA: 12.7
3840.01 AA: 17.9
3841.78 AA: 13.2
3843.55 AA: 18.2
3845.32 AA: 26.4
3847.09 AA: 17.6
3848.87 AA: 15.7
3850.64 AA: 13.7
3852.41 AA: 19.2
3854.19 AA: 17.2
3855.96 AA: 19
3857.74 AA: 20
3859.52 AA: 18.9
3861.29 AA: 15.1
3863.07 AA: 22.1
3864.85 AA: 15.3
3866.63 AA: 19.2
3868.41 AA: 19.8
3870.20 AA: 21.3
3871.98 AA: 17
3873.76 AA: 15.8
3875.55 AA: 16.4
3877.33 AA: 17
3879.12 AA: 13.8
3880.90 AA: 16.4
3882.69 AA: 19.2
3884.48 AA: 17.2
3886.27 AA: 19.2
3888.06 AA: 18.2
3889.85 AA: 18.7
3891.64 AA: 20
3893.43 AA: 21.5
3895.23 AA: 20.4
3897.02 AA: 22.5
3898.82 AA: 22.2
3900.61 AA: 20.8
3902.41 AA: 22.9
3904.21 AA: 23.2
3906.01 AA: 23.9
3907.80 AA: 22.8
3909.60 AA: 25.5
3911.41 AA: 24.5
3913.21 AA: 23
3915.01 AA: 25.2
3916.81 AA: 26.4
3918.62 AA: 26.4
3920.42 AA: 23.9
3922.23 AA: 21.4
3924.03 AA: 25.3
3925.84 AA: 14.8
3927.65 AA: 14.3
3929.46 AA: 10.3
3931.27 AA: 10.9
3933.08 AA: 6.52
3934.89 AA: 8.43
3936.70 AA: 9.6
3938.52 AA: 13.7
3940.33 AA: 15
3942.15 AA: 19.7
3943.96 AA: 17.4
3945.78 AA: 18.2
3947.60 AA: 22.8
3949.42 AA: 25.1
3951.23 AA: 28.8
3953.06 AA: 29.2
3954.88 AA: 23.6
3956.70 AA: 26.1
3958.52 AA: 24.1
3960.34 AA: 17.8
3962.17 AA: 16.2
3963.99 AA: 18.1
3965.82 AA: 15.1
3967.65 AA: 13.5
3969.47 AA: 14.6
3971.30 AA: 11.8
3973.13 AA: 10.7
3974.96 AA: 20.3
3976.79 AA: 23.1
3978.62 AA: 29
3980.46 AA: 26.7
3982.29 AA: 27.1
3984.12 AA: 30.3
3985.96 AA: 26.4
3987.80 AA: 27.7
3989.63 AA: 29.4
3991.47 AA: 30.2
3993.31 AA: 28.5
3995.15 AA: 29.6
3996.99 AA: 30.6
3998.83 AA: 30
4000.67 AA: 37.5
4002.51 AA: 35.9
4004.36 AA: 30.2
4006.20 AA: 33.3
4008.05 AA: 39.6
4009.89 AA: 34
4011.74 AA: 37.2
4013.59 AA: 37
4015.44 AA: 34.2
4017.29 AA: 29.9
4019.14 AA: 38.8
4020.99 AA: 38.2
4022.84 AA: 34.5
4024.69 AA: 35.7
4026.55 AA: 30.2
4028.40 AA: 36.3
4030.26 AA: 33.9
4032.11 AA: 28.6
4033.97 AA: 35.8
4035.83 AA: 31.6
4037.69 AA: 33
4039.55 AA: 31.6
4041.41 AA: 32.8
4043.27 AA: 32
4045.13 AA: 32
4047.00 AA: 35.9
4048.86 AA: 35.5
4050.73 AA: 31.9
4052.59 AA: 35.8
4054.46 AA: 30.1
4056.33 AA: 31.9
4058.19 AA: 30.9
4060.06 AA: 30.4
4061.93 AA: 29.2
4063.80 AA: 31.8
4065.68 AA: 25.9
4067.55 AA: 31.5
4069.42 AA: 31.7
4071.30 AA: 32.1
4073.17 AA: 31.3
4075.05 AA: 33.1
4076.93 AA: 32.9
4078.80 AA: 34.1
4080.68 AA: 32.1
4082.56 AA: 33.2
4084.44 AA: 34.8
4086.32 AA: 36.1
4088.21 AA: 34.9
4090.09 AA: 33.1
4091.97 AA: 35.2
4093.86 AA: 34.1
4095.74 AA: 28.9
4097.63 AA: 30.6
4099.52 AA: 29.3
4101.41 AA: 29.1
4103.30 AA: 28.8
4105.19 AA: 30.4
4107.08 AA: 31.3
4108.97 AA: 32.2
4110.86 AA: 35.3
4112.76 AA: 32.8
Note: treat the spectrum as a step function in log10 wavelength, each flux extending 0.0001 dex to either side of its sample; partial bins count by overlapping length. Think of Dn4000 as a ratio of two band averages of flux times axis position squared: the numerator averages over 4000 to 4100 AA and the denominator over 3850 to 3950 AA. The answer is 1.9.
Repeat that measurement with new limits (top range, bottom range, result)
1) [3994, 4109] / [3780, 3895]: 2.02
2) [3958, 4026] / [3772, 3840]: 1.66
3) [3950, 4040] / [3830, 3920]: 1.57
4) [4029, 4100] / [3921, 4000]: 1.63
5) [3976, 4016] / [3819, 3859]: 2.06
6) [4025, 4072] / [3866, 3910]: 1.76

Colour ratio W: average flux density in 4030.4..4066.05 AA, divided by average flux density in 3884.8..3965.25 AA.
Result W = 1.6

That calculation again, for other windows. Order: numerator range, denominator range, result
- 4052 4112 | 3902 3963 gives 1.58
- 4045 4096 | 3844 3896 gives 1.78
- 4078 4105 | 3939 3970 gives 1.60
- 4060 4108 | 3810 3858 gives 1.90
